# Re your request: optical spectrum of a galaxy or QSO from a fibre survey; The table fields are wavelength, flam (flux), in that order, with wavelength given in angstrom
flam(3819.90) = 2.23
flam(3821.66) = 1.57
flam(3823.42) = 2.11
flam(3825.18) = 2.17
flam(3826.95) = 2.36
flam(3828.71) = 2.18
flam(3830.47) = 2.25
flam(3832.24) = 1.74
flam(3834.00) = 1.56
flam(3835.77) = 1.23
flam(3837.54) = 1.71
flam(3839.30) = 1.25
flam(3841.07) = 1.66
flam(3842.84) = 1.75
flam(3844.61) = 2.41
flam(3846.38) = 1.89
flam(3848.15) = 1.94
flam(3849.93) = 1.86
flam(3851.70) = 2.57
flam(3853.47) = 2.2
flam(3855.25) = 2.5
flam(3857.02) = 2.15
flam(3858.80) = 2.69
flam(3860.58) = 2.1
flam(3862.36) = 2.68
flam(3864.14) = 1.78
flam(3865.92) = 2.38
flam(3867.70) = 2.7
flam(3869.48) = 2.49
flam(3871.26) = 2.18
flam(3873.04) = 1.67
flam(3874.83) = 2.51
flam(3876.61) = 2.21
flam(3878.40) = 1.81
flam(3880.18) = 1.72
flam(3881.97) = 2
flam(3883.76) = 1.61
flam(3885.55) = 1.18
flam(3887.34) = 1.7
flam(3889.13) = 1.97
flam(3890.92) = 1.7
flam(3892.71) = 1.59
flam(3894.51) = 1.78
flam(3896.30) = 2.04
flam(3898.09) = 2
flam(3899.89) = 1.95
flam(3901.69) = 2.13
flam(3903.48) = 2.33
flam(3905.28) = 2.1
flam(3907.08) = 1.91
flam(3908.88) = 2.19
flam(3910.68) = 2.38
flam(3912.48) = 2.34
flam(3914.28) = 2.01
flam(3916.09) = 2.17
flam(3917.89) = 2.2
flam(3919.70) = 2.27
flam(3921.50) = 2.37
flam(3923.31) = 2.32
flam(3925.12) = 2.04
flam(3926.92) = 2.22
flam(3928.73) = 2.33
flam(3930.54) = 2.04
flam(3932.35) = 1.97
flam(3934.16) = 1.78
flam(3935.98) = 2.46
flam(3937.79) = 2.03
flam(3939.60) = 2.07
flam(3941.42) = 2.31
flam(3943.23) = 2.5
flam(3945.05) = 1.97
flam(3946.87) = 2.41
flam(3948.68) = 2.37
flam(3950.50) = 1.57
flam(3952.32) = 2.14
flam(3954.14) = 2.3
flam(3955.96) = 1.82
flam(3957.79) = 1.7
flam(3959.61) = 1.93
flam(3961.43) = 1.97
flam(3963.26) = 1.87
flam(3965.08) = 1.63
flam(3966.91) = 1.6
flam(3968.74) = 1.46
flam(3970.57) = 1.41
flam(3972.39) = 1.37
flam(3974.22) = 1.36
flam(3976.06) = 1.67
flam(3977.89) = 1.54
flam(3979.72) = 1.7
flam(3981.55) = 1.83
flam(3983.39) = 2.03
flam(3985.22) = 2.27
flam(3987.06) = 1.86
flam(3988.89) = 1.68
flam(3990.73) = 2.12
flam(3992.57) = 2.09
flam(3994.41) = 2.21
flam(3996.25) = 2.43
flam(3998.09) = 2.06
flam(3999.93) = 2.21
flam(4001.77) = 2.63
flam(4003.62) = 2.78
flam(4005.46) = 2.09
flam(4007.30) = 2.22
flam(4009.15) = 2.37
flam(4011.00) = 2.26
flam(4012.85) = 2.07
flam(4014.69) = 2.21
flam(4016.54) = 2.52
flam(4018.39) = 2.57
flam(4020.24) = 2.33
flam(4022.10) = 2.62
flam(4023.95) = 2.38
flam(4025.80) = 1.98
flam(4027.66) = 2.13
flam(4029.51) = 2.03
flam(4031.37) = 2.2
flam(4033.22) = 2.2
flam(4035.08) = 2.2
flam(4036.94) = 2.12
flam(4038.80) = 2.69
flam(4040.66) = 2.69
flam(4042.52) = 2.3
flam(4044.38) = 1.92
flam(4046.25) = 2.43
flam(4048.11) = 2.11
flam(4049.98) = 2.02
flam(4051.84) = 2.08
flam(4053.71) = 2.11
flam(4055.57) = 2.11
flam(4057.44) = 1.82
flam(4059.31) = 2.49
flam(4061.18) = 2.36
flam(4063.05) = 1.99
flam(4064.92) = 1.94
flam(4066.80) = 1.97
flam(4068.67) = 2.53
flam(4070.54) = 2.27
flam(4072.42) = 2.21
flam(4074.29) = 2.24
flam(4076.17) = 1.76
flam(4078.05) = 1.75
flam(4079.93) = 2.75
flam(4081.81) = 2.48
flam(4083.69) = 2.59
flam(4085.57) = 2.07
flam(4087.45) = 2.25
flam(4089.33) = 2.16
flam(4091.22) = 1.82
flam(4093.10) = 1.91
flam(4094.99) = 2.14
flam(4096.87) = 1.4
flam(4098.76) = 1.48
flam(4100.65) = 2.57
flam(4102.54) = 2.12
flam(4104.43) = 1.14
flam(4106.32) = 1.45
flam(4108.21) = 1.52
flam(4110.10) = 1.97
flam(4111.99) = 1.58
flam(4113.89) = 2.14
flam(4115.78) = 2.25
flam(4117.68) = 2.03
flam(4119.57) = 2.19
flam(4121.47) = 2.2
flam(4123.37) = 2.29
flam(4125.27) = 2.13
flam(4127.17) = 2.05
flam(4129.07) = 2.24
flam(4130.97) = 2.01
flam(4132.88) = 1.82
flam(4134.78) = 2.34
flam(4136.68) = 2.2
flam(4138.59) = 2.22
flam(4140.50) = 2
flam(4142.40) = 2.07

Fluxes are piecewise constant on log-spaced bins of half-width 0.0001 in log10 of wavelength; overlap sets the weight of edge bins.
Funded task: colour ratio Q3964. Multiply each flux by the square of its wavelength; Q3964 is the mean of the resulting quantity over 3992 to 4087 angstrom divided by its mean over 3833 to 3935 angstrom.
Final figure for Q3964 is 1.2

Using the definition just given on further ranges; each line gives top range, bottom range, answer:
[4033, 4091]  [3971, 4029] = 1.08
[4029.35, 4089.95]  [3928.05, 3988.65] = 1.22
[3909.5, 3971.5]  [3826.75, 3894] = 1.08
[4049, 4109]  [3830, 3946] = 1.10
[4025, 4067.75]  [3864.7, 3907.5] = 1.19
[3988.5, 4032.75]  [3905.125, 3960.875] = 1.10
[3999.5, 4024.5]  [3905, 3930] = 1.13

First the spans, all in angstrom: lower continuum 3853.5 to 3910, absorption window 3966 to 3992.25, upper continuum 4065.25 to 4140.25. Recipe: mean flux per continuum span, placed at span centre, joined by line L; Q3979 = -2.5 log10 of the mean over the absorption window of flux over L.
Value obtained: 0.20 mag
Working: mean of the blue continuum 2.06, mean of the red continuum 2.06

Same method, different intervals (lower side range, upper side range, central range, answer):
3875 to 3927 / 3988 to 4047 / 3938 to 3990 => 0.15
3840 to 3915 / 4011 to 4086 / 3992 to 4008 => -0.06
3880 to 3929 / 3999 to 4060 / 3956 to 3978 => 0.29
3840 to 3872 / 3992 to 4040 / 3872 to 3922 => 0.12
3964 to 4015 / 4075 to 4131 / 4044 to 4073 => -0.08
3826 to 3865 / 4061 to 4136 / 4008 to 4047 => -0.13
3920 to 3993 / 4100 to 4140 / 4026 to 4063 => -0.11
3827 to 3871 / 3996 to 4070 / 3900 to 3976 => 0.07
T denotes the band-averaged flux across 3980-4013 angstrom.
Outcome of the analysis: 2.17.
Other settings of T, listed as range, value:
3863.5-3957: 2.08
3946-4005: 1.94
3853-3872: 2.35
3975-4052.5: 2.19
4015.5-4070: 2.24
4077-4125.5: 2.01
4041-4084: 2.18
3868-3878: 2.22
